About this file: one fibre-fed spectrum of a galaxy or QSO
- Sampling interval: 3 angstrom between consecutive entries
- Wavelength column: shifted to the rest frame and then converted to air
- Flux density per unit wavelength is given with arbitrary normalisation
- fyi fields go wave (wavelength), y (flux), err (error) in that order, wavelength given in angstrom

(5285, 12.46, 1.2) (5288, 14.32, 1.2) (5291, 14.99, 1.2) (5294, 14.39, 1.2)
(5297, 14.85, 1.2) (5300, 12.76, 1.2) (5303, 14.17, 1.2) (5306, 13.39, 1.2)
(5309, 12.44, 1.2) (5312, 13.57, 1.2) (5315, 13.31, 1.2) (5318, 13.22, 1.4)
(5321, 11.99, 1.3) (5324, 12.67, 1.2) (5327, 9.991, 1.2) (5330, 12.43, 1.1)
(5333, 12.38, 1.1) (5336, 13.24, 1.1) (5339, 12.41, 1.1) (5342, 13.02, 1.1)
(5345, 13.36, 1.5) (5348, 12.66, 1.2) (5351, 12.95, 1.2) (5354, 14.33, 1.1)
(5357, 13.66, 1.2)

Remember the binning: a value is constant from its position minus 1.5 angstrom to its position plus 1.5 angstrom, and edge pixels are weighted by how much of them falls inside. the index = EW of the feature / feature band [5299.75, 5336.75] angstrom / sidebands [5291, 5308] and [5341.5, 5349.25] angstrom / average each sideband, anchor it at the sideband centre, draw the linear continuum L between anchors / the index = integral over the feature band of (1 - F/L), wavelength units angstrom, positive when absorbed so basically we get 2.3 angstrom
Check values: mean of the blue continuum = 14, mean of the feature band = 12.7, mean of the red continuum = 13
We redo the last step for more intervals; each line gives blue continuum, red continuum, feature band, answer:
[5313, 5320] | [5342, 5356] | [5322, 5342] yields 1.52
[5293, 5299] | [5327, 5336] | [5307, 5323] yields 0.38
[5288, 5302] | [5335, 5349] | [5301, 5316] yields 0.56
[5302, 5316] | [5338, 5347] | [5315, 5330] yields 1.18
